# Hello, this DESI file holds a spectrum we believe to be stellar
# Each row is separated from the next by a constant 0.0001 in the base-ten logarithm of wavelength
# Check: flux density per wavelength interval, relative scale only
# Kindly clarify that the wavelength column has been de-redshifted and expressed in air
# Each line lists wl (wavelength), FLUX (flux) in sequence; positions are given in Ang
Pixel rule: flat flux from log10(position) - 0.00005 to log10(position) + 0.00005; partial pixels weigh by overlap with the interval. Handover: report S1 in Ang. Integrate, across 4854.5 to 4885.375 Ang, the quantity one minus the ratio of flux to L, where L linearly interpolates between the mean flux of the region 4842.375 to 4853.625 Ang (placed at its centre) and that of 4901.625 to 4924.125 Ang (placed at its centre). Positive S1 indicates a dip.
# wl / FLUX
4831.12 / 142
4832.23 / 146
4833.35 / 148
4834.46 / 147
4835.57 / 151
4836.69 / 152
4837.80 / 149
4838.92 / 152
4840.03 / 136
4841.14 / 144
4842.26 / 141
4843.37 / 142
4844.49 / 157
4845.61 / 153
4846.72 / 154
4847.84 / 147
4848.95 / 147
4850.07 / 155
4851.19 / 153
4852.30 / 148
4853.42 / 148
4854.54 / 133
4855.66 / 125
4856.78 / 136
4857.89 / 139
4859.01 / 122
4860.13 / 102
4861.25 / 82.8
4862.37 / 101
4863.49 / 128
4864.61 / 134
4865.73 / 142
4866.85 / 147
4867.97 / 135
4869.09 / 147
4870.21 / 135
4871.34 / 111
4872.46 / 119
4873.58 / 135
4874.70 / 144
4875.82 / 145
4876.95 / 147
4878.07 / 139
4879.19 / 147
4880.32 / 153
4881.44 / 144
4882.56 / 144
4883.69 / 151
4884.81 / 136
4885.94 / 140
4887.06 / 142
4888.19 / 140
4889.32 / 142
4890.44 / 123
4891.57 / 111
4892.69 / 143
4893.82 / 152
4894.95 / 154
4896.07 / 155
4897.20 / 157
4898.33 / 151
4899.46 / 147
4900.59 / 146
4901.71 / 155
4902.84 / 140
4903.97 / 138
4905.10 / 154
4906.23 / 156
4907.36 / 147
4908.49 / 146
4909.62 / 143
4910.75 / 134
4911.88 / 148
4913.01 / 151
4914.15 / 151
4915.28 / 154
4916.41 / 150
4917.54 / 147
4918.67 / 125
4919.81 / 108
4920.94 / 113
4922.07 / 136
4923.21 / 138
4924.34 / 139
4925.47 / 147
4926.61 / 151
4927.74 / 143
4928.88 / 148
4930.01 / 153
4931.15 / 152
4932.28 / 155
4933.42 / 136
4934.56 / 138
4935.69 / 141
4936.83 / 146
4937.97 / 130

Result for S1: 3.0 Ang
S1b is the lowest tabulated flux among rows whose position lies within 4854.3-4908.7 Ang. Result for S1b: 82.8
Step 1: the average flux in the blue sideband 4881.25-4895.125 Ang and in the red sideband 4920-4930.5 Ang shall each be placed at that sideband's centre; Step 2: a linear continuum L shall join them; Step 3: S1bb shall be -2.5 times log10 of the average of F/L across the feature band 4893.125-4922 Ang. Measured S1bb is -0.038 mag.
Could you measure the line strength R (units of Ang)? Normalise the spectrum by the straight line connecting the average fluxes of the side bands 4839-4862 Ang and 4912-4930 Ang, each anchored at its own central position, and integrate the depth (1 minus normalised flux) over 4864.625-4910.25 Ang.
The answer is -1.0 Ang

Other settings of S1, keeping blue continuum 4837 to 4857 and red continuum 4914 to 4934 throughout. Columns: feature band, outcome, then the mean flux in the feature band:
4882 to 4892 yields 0.46 Ang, 137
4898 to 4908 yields -0.40 Ang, 148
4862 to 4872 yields 0.90 Ang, 132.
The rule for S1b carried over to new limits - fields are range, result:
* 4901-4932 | 108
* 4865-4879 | 111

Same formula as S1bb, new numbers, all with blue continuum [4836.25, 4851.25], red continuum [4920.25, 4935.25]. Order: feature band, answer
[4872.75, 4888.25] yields 0.02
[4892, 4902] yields -0.05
